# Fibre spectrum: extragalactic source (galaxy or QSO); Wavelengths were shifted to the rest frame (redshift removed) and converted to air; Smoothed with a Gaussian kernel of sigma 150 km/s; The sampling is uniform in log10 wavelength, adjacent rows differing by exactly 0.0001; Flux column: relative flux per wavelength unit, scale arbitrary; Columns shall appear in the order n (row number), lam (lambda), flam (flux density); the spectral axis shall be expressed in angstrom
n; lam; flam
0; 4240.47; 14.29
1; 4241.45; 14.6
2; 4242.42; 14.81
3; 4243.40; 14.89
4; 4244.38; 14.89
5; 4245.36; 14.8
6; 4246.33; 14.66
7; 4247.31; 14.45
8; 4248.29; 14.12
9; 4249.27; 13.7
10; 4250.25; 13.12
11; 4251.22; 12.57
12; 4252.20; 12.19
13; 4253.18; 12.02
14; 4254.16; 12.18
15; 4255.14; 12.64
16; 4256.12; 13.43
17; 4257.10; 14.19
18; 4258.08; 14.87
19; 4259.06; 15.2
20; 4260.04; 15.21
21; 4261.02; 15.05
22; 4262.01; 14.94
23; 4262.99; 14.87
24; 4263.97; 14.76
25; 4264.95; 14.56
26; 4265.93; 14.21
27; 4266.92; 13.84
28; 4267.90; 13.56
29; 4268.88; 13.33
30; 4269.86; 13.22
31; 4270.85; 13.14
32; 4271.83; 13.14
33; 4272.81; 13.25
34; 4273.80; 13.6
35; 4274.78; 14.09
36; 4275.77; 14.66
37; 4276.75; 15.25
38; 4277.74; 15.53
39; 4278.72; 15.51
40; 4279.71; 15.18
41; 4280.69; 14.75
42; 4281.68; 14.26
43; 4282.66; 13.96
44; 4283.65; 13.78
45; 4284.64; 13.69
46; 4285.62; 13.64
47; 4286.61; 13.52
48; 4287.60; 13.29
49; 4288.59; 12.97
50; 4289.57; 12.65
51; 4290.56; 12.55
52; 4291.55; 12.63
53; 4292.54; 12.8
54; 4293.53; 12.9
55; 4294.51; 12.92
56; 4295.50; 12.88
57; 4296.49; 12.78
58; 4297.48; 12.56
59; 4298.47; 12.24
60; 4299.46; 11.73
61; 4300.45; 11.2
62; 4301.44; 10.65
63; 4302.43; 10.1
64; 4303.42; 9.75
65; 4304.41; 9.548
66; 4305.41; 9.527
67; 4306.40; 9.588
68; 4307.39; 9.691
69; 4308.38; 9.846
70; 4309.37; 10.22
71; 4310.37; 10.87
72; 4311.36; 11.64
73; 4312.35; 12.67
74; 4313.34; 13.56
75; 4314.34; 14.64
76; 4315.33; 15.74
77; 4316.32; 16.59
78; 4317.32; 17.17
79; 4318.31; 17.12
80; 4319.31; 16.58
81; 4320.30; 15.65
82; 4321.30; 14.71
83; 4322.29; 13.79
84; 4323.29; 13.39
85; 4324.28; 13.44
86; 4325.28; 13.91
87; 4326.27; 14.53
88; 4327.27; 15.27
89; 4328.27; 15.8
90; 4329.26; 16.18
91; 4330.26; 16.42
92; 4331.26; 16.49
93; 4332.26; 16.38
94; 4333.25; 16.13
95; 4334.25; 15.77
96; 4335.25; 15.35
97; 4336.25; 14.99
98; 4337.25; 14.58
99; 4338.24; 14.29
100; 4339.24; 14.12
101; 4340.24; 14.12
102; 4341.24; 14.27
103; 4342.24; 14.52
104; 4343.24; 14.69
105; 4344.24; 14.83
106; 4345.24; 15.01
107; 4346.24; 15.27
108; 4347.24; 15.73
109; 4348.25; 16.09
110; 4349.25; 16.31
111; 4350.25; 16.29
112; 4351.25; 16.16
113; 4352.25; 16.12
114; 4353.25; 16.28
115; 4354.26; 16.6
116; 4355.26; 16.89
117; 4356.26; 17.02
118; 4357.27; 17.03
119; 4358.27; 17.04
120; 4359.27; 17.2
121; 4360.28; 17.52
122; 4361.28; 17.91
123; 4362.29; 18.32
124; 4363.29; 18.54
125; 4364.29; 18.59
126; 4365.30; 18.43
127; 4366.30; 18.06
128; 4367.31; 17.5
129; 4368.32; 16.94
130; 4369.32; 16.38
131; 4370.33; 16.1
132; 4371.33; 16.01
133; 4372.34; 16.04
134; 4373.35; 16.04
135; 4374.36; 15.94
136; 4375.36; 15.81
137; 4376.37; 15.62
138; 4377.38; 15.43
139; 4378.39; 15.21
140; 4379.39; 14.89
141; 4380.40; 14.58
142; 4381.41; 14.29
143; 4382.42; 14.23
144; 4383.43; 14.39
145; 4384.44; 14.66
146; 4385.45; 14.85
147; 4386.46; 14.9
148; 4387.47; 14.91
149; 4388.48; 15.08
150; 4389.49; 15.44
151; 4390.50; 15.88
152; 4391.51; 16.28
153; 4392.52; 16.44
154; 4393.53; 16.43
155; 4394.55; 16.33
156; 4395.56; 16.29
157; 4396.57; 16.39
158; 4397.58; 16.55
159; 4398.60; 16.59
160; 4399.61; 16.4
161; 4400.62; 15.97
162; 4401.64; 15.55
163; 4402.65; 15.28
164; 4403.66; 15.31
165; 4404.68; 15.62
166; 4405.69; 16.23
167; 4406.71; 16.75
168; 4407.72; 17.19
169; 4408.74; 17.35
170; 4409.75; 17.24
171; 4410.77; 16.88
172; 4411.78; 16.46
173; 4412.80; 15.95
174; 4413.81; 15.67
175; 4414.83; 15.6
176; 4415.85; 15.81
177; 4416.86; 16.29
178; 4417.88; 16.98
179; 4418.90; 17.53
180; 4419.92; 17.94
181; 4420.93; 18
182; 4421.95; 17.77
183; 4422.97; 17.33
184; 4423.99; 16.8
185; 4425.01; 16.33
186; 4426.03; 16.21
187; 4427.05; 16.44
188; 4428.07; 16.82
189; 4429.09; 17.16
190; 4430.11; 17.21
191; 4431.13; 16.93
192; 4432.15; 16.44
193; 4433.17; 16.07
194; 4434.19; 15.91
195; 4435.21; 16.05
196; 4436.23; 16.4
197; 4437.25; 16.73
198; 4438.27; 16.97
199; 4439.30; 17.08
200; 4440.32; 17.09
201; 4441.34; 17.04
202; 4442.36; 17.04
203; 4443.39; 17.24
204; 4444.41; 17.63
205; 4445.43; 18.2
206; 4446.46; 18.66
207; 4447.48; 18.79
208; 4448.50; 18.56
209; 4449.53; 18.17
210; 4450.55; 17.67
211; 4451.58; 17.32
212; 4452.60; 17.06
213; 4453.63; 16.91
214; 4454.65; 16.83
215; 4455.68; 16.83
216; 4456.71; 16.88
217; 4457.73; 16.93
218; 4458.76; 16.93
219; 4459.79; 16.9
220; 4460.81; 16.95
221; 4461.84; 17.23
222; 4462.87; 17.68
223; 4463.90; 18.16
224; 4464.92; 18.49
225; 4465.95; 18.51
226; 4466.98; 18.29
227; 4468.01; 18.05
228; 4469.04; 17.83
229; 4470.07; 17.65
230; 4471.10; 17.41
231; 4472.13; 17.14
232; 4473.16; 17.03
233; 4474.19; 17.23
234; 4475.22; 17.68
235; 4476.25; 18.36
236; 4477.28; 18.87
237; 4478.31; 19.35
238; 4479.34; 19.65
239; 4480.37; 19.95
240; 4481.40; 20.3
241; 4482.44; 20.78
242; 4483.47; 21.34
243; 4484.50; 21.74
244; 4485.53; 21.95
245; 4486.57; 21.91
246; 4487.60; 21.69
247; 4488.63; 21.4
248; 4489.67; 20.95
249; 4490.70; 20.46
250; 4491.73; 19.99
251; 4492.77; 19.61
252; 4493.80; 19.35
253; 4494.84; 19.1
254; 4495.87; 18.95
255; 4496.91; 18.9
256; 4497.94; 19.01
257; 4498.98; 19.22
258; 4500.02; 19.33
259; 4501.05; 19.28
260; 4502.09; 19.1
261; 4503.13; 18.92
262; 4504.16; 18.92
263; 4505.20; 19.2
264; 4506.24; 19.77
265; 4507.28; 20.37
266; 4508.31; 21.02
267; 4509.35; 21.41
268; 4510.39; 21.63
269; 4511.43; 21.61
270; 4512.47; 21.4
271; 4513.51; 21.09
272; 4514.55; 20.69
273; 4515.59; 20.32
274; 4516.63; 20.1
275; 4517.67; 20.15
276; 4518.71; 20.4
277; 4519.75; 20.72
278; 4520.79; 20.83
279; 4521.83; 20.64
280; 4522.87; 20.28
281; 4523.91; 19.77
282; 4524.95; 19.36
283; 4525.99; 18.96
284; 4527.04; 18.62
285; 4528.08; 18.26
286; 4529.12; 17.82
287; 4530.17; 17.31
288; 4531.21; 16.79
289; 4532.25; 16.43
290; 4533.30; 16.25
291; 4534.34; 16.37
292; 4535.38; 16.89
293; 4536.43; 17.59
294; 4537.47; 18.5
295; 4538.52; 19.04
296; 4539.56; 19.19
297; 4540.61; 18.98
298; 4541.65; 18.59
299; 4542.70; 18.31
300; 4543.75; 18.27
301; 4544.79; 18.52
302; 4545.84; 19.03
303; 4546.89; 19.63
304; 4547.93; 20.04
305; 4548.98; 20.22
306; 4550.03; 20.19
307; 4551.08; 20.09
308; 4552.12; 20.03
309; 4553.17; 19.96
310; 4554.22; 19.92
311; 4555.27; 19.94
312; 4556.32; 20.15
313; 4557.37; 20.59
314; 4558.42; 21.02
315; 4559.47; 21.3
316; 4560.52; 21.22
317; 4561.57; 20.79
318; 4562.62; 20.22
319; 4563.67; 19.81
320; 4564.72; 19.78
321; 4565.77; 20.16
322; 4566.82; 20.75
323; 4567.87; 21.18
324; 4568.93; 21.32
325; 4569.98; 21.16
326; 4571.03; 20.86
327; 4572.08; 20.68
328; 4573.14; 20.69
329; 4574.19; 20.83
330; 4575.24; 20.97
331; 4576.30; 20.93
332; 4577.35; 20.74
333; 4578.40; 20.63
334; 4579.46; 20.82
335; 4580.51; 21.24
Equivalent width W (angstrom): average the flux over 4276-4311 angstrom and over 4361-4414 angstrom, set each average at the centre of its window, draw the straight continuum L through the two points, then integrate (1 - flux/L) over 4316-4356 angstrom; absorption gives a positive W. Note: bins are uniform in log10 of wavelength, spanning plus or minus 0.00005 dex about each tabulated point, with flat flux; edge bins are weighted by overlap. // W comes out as -3.8 angstrom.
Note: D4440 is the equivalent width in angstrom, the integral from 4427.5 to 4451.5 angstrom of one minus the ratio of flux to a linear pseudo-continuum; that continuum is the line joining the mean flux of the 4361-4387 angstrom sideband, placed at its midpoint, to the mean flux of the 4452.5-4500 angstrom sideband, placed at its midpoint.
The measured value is 0.84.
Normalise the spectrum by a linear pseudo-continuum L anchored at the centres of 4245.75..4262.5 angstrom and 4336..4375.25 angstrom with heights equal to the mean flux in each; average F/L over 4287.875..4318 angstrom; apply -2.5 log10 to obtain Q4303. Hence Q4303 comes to 0.22 mag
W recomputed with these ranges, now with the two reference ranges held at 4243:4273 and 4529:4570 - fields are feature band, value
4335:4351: 0.5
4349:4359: -0.6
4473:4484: -0.7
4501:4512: -1.0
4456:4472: 0.1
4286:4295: 1.0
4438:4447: -0.1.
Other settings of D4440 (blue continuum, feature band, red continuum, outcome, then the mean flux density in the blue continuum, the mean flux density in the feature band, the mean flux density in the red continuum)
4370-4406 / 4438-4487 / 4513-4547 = -2.36 angstrom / 15.6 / 18.2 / 18.9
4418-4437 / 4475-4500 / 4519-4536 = -3.10 angstrom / 16.9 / 20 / 18.5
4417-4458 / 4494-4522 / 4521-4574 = -2.16 angstrom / 17.1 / 20.1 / 19.5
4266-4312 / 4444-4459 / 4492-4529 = 0.32 angstrom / 12.7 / 17.6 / 19.9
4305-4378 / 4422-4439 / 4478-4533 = 1.12 angstrom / 15.3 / 16.6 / 19.9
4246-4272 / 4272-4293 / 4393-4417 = 0.50 angstrom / 13.8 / 13.9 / 16.3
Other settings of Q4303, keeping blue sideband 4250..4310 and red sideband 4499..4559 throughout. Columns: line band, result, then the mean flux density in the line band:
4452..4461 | 0.04 mag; 16.9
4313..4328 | -0.08 mag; 15.1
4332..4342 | -0.03 mag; 15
